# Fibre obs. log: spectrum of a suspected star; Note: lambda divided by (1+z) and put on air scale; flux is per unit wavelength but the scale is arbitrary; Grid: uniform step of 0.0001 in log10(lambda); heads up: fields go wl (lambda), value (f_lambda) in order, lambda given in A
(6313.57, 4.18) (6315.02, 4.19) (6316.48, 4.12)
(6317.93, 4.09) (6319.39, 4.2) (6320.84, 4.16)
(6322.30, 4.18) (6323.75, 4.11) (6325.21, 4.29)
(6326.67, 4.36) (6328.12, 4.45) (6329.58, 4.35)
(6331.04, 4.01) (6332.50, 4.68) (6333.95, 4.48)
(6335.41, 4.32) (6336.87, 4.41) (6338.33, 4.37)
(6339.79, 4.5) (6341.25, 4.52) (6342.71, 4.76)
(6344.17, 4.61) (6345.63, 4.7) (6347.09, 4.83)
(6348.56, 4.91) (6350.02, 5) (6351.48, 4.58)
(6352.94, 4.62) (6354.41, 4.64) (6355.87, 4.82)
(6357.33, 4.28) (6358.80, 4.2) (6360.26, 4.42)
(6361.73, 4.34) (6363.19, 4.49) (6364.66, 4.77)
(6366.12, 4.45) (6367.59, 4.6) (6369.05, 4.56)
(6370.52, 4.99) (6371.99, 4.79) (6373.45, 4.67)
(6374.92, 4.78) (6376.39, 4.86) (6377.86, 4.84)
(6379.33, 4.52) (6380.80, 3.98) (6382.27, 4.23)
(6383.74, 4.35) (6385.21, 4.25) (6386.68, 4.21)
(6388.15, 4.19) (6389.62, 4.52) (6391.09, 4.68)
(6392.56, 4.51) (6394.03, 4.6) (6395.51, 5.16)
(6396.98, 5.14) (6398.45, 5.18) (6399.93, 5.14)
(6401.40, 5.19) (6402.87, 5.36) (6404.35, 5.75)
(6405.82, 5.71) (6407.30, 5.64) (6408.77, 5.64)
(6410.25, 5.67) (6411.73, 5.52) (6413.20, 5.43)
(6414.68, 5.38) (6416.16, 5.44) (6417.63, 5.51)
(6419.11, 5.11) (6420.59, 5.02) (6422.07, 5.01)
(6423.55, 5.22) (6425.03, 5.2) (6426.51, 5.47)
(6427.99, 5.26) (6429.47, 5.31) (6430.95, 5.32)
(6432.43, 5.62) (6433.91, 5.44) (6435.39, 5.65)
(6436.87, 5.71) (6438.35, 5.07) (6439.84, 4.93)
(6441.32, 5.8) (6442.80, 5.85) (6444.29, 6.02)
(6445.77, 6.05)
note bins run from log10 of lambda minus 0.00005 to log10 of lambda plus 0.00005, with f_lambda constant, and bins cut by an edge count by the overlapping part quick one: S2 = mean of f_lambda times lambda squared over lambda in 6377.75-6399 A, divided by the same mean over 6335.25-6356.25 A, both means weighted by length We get 1.0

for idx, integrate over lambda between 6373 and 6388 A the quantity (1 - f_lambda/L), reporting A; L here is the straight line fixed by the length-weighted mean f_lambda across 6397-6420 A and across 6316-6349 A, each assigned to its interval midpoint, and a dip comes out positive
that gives 1.8 A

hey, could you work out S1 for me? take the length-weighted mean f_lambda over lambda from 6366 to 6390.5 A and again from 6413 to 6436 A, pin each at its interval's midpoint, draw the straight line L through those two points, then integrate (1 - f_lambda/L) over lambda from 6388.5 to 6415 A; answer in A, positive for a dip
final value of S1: -1.5 A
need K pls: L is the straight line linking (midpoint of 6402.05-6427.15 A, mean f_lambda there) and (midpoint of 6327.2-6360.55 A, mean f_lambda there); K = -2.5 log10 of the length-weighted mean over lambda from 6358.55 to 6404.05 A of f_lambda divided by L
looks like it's 0.08 mag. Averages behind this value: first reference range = 4.54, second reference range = 5.41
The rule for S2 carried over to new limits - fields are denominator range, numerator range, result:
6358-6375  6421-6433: 1.18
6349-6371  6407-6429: 1.19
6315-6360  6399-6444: 1.25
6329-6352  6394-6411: 1.20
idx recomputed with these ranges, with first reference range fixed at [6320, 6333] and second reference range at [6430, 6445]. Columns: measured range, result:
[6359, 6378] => 0.47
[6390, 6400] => 0.34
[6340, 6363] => -0.25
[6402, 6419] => -0.98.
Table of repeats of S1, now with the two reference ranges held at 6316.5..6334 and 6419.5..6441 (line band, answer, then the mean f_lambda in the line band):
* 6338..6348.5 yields -0.5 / 4.64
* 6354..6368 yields 0.4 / 4.5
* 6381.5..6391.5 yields 1.1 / 4.34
